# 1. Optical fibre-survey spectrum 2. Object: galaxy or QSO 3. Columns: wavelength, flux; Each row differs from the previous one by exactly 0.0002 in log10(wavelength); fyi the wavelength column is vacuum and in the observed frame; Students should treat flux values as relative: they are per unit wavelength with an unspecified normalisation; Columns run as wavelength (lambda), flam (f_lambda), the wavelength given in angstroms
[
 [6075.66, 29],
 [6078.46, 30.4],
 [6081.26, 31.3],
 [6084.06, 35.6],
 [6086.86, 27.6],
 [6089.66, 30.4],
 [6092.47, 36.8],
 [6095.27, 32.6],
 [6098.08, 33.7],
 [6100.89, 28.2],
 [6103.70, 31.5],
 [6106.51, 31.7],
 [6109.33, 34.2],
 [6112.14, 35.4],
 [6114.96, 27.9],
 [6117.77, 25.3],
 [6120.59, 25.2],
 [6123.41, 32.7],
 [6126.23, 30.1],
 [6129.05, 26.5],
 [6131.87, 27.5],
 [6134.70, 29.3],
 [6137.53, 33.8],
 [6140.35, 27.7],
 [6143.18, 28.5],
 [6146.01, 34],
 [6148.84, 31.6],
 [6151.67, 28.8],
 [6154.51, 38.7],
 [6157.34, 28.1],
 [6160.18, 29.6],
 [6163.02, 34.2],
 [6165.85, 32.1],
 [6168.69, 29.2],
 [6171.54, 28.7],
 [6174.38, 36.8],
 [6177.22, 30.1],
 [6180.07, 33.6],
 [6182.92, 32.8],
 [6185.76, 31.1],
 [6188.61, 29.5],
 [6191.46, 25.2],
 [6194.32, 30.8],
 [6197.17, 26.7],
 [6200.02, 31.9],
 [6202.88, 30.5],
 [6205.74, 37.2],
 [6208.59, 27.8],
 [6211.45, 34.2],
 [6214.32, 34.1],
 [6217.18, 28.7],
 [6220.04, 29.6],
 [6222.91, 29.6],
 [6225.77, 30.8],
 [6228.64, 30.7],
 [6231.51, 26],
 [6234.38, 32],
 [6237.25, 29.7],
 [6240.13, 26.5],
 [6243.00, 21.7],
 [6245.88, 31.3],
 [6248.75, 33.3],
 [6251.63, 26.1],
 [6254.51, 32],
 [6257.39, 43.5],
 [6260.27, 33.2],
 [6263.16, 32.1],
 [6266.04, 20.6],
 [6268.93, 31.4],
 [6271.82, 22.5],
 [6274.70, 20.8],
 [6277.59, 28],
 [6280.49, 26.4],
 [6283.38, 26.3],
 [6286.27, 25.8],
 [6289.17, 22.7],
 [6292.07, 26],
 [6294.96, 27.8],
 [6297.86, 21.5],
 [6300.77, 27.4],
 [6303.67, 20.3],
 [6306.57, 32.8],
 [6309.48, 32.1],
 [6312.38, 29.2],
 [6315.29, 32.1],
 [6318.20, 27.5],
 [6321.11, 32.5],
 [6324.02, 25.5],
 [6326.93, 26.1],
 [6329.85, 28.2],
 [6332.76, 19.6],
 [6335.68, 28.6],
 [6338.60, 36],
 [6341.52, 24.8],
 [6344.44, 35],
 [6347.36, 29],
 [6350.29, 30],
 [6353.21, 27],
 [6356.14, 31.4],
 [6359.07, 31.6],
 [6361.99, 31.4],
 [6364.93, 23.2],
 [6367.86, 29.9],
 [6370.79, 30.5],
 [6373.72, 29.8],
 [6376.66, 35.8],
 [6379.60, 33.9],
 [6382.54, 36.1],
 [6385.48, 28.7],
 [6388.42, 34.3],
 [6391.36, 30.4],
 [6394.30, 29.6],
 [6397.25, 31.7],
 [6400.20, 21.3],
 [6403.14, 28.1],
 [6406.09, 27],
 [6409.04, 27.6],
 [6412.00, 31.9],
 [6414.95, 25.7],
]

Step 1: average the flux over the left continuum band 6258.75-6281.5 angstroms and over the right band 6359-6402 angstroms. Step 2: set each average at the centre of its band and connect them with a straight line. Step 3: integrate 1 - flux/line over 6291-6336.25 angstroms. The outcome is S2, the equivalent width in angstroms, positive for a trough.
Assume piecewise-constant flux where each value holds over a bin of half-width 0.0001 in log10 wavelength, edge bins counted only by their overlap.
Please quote 1.6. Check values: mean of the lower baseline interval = 26.9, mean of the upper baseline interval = 30.5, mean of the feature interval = 27.3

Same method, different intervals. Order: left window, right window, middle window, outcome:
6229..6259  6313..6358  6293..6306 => 2.0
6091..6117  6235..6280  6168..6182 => -0.5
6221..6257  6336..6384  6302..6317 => 0.5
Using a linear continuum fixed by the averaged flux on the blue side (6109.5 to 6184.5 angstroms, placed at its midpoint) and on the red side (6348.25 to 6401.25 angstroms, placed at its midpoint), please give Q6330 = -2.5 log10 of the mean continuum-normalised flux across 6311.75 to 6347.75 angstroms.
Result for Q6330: 0.06 mag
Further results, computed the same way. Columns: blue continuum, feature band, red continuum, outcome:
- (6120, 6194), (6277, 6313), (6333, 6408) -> 0.141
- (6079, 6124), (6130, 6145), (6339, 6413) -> 0.060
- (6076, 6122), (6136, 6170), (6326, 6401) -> -0.019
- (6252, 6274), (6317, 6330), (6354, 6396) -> 0.102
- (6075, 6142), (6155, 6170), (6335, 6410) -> -0.023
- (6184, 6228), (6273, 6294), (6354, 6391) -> 0.222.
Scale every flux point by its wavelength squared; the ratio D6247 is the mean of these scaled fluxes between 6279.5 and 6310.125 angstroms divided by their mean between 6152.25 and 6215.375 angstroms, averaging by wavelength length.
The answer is 0.86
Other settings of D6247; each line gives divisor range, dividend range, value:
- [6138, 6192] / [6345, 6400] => 1.05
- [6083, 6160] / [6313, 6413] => 1.04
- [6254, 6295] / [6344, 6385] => 1.14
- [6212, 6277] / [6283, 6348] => 0.96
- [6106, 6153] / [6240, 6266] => 1.07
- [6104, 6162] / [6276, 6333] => 0.94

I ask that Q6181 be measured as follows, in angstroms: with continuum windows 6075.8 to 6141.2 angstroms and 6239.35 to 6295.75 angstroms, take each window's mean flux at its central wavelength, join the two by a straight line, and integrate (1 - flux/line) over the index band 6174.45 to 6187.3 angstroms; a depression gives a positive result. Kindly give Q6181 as -1.30 angstroms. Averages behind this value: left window 30.7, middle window 32.4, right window 27.9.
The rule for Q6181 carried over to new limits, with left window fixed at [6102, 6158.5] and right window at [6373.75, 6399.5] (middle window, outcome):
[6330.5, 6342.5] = 1.6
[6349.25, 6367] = 1.5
